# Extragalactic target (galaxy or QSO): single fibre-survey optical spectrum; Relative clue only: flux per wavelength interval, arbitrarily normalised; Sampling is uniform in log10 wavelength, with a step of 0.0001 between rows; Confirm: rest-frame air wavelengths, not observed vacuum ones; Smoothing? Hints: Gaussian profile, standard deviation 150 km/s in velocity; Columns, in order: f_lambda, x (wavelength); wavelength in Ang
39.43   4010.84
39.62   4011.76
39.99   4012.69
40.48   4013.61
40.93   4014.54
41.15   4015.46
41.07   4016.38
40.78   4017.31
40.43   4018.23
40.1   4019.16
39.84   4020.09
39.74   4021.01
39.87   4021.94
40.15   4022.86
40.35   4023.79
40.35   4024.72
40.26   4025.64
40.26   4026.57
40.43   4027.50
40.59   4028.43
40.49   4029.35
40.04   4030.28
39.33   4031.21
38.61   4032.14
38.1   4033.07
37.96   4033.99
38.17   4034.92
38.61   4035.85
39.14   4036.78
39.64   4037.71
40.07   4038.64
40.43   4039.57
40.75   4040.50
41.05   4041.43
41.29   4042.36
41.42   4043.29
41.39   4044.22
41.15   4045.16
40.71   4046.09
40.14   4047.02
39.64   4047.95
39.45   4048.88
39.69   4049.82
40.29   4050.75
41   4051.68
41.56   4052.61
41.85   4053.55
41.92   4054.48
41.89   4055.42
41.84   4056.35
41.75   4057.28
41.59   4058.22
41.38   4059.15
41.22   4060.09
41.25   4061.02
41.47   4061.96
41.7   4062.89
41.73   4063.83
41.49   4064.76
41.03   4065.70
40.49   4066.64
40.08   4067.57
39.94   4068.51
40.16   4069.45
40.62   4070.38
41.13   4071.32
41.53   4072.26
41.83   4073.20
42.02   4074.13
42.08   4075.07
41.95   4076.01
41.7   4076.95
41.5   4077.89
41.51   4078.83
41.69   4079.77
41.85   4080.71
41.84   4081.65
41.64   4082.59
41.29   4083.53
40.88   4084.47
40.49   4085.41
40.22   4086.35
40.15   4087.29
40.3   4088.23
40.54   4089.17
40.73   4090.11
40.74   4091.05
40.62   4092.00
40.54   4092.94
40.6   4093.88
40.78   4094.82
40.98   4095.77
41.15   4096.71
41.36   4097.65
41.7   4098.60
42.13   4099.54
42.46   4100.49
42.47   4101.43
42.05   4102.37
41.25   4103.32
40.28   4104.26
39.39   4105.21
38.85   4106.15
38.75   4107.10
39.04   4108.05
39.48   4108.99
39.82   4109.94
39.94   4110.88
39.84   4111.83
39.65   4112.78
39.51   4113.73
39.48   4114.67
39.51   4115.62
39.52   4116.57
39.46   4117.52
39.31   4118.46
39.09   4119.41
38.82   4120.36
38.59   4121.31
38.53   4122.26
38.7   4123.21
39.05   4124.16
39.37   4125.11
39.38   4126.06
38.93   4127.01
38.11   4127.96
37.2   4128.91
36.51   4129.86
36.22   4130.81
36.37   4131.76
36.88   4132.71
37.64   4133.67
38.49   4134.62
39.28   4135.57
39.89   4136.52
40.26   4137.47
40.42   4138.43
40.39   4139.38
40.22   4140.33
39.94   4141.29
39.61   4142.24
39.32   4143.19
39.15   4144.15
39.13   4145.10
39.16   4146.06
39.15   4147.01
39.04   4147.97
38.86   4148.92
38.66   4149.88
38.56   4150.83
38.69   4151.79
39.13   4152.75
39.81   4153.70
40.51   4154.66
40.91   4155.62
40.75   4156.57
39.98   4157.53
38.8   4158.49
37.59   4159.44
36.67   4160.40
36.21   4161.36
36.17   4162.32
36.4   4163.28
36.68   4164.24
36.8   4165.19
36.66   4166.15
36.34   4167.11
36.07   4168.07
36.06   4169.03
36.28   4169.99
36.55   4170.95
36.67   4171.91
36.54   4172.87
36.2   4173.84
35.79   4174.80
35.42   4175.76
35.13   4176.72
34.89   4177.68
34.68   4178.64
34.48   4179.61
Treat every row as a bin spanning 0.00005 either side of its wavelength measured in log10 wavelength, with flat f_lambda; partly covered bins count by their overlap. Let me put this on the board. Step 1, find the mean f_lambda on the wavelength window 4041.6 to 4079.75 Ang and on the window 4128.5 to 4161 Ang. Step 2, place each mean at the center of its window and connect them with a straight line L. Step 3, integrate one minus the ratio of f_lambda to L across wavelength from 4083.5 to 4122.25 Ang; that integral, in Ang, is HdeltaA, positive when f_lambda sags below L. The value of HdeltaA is -0.2 Ang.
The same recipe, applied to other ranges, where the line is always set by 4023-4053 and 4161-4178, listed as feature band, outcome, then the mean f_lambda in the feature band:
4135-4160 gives -1.8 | 39.5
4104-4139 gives -1.2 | 38.9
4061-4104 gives -2.7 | 41.2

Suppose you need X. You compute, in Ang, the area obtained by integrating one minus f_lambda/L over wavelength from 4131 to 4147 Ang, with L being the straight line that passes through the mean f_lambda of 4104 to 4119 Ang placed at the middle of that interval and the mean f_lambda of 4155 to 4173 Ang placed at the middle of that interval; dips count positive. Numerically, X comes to -0.3 Ang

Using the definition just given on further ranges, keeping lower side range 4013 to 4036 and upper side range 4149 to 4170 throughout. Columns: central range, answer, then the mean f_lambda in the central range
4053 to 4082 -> -1.6 Ang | 41.4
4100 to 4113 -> -0.5 Ang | 40.2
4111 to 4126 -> -0.3 Ang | 39.2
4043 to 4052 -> -0.2 Ang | 40.5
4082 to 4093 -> -0.5 Ang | 40.7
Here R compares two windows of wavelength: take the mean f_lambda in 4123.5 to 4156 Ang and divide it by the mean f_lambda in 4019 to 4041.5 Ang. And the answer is 1.0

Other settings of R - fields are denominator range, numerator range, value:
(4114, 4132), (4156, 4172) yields 0.96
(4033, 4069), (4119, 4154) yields 0.95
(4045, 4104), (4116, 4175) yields 0.93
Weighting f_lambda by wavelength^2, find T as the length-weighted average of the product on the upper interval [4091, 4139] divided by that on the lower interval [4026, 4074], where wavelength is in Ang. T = 1.01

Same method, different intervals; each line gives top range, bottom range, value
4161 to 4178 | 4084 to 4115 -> 0.92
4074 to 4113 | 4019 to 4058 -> 1.04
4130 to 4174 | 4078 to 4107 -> 0.96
